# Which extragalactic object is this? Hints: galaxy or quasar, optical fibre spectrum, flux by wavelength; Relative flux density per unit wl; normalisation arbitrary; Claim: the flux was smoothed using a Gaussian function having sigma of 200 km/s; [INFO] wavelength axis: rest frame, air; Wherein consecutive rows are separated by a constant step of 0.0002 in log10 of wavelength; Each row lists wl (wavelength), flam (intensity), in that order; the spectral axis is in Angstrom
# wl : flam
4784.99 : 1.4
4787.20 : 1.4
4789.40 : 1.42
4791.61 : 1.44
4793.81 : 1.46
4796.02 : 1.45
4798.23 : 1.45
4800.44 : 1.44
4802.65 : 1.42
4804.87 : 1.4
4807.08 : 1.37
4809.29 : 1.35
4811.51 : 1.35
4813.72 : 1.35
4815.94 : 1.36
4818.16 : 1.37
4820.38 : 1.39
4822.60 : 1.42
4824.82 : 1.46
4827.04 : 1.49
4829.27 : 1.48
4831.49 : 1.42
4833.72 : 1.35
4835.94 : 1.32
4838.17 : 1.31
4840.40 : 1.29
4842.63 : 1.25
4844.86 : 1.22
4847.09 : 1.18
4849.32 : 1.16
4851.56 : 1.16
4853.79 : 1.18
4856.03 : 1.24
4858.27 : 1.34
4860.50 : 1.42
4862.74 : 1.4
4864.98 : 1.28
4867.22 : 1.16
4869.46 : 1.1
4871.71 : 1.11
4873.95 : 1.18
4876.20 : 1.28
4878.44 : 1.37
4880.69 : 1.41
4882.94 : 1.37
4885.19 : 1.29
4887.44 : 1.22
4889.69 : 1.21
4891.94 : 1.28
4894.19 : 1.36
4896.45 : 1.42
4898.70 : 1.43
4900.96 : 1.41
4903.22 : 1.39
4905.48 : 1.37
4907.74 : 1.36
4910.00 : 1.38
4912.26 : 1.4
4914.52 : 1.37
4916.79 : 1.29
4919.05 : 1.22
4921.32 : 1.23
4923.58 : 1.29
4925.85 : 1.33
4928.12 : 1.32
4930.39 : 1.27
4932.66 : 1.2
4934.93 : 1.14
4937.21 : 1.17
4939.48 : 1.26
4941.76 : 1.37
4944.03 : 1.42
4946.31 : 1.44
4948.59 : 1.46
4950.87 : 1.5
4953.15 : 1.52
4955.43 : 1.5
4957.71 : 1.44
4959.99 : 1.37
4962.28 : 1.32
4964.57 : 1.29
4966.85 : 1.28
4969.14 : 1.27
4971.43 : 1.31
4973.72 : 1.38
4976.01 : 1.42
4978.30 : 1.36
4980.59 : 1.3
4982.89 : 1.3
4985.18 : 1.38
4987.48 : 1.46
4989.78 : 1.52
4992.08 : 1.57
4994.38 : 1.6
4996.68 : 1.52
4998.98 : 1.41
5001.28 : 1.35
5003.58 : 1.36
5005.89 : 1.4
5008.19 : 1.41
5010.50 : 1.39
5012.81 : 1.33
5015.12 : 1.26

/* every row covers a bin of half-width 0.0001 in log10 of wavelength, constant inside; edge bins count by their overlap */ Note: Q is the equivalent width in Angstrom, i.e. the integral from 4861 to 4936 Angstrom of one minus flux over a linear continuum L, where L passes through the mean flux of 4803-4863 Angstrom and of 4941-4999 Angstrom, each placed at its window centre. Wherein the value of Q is 3.95 Angstrom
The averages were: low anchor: 1.33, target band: 1.3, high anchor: 1.41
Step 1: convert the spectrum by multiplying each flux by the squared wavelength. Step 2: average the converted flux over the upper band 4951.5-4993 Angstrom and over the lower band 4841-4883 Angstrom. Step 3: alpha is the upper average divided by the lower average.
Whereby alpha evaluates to 1.16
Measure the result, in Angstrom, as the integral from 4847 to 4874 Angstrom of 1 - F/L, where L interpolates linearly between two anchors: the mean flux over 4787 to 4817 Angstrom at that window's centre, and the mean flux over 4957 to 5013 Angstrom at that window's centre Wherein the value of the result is 3.3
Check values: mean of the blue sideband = 1.4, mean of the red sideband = 1.39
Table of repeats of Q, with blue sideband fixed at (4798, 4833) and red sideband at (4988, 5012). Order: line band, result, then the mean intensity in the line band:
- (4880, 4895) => 1.28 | 1.3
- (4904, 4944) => 3.79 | 1.3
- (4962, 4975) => 1.21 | 1.31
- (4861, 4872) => 1.46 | 1.23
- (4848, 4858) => 1.53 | 1.2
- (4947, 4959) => -0.34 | 1.48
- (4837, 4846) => 0.92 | 1.27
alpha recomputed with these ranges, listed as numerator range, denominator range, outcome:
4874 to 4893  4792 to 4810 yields 0.94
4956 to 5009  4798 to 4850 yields 1.09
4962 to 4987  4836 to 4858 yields 1.14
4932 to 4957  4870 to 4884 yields 1.10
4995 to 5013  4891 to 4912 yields 1.06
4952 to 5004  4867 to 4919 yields 1.11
